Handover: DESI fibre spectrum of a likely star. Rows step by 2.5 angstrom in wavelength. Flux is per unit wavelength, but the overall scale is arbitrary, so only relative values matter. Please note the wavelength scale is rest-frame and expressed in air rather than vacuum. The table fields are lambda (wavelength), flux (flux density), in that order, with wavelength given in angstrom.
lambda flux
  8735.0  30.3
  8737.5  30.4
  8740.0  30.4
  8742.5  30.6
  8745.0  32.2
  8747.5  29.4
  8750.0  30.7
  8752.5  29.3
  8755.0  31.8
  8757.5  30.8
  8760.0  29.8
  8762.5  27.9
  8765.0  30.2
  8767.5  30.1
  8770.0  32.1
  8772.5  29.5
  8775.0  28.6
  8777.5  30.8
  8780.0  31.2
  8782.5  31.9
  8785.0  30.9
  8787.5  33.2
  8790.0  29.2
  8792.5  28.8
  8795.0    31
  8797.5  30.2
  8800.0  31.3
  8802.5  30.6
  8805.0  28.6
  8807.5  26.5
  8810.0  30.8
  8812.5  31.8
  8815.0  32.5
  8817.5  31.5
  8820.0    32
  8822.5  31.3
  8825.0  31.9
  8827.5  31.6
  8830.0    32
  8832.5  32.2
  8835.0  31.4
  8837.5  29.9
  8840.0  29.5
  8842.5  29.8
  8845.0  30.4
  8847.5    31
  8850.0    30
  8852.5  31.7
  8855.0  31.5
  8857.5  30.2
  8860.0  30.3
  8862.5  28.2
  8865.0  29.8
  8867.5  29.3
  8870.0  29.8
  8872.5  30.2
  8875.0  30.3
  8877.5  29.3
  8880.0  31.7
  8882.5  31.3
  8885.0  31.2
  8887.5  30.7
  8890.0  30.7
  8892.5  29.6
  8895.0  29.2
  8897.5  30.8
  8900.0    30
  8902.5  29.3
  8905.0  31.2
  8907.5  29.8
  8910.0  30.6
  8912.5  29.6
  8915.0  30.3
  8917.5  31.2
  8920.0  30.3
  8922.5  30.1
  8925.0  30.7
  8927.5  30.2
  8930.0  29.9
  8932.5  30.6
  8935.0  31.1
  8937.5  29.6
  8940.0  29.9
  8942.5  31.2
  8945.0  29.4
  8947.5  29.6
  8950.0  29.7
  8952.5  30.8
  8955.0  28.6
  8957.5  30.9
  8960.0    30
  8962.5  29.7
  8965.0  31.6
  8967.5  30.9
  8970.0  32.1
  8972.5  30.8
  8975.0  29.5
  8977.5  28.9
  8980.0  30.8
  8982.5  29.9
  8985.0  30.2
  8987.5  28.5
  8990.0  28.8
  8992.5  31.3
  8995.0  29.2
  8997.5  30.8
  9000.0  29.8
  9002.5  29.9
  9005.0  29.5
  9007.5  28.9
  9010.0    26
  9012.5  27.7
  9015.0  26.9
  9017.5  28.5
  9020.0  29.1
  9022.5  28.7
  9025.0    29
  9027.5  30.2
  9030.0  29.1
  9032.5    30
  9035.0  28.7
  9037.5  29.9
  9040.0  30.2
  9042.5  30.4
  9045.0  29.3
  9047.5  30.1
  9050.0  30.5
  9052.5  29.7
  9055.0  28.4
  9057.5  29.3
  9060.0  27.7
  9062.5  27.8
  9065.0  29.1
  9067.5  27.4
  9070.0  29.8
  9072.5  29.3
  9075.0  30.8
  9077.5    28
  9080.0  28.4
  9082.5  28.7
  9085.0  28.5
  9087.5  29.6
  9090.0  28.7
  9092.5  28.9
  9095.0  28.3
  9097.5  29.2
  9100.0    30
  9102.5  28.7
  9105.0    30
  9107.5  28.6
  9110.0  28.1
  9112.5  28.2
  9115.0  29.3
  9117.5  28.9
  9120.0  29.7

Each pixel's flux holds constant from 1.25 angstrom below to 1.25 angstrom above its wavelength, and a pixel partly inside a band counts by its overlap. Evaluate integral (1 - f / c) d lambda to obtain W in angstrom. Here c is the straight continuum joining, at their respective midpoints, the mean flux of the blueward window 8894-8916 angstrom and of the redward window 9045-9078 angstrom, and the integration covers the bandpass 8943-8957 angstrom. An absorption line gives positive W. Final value 0.02 angstrom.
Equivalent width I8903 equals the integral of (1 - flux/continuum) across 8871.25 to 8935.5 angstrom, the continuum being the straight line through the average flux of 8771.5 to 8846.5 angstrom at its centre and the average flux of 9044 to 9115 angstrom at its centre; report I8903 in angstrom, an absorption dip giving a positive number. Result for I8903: -0.6 angstrom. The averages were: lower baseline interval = 30.7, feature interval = 30.4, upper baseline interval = 29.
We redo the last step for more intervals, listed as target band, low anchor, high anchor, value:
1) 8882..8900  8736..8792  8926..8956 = -0.15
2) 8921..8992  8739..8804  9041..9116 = -1.32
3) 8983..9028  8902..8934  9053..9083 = 0.54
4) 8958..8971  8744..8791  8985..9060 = -0.58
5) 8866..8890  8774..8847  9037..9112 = -0.08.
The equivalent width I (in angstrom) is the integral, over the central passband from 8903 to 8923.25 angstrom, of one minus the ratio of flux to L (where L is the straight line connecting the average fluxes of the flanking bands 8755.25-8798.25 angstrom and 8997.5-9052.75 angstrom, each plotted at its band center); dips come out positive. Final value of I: -0.4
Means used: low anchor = 30.4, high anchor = 29.2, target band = 30.4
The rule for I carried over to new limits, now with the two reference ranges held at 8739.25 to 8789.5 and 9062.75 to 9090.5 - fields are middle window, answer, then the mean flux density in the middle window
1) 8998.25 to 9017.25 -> 0.5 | 28.5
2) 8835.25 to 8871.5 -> -0.1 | 30.1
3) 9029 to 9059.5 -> -0.5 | 29.6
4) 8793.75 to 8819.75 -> -0.2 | 30.5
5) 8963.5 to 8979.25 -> -0.6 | 30.6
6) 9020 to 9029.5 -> 0.0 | 29.3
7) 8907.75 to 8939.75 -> -0.7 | 30.3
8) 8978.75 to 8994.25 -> -0.3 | 29.9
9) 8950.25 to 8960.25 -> -0.2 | 30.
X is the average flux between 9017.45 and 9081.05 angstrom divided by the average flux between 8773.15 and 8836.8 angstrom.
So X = 0.95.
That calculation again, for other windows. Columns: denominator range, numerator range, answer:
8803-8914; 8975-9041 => 0.96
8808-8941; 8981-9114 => 0.95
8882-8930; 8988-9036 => 0.96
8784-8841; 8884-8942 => 0.98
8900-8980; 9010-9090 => 0.96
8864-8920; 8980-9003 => 0.99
